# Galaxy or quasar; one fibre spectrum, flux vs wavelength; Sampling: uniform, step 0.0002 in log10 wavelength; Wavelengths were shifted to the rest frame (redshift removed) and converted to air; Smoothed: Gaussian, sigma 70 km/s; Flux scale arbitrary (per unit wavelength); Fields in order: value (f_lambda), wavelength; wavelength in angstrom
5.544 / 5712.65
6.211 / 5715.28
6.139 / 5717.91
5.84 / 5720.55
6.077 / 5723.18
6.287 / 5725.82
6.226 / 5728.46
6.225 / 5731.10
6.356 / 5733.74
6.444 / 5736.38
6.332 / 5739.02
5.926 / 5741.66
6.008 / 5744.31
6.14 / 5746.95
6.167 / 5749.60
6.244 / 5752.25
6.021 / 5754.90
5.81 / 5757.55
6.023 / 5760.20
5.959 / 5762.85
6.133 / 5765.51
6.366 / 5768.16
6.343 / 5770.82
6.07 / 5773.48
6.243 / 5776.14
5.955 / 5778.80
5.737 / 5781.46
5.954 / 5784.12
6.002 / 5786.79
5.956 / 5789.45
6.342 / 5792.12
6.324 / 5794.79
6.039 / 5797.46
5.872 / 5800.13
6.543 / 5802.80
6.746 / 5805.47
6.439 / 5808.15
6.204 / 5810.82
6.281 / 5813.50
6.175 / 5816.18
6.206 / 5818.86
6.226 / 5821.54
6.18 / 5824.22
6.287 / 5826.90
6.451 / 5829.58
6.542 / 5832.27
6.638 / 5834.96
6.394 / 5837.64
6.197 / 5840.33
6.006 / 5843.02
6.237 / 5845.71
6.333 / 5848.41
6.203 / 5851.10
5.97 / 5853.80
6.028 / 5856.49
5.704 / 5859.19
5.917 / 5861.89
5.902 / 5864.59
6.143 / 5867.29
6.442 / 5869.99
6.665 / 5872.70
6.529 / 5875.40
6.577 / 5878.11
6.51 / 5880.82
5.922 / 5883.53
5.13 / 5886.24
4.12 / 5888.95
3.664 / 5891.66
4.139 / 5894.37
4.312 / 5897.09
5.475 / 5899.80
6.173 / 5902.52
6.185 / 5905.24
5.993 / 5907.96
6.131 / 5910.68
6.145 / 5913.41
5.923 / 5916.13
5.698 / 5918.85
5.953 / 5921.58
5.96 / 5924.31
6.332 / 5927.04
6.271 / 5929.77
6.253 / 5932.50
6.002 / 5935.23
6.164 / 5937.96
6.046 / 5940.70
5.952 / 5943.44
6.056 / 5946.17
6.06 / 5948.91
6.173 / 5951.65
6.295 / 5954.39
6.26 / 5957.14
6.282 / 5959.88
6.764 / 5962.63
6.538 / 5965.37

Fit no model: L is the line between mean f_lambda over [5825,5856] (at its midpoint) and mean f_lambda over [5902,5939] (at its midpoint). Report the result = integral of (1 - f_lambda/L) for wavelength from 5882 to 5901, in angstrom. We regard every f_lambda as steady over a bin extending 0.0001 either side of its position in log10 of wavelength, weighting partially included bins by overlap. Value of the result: 4.5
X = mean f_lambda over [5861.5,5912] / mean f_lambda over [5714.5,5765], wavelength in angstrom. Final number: 0.93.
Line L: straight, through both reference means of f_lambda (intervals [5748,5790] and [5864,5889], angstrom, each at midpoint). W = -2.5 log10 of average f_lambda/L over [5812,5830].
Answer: -0.03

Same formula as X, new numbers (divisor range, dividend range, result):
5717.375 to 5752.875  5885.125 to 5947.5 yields 0.92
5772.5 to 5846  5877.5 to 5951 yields 0.92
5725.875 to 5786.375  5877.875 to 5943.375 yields 0.93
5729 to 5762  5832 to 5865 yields 1.00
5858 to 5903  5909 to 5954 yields 1.09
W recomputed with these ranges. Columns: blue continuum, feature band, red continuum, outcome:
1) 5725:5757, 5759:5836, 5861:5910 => -0.042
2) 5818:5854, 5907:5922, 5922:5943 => 0.033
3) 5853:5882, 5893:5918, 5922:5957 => 0.103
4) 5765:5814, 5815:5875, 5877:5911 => -0.085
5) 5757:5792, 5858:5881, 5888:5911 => -0.173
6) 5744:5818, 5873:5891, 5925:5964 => 0.076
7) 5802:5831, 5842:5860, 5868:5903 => -0.029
